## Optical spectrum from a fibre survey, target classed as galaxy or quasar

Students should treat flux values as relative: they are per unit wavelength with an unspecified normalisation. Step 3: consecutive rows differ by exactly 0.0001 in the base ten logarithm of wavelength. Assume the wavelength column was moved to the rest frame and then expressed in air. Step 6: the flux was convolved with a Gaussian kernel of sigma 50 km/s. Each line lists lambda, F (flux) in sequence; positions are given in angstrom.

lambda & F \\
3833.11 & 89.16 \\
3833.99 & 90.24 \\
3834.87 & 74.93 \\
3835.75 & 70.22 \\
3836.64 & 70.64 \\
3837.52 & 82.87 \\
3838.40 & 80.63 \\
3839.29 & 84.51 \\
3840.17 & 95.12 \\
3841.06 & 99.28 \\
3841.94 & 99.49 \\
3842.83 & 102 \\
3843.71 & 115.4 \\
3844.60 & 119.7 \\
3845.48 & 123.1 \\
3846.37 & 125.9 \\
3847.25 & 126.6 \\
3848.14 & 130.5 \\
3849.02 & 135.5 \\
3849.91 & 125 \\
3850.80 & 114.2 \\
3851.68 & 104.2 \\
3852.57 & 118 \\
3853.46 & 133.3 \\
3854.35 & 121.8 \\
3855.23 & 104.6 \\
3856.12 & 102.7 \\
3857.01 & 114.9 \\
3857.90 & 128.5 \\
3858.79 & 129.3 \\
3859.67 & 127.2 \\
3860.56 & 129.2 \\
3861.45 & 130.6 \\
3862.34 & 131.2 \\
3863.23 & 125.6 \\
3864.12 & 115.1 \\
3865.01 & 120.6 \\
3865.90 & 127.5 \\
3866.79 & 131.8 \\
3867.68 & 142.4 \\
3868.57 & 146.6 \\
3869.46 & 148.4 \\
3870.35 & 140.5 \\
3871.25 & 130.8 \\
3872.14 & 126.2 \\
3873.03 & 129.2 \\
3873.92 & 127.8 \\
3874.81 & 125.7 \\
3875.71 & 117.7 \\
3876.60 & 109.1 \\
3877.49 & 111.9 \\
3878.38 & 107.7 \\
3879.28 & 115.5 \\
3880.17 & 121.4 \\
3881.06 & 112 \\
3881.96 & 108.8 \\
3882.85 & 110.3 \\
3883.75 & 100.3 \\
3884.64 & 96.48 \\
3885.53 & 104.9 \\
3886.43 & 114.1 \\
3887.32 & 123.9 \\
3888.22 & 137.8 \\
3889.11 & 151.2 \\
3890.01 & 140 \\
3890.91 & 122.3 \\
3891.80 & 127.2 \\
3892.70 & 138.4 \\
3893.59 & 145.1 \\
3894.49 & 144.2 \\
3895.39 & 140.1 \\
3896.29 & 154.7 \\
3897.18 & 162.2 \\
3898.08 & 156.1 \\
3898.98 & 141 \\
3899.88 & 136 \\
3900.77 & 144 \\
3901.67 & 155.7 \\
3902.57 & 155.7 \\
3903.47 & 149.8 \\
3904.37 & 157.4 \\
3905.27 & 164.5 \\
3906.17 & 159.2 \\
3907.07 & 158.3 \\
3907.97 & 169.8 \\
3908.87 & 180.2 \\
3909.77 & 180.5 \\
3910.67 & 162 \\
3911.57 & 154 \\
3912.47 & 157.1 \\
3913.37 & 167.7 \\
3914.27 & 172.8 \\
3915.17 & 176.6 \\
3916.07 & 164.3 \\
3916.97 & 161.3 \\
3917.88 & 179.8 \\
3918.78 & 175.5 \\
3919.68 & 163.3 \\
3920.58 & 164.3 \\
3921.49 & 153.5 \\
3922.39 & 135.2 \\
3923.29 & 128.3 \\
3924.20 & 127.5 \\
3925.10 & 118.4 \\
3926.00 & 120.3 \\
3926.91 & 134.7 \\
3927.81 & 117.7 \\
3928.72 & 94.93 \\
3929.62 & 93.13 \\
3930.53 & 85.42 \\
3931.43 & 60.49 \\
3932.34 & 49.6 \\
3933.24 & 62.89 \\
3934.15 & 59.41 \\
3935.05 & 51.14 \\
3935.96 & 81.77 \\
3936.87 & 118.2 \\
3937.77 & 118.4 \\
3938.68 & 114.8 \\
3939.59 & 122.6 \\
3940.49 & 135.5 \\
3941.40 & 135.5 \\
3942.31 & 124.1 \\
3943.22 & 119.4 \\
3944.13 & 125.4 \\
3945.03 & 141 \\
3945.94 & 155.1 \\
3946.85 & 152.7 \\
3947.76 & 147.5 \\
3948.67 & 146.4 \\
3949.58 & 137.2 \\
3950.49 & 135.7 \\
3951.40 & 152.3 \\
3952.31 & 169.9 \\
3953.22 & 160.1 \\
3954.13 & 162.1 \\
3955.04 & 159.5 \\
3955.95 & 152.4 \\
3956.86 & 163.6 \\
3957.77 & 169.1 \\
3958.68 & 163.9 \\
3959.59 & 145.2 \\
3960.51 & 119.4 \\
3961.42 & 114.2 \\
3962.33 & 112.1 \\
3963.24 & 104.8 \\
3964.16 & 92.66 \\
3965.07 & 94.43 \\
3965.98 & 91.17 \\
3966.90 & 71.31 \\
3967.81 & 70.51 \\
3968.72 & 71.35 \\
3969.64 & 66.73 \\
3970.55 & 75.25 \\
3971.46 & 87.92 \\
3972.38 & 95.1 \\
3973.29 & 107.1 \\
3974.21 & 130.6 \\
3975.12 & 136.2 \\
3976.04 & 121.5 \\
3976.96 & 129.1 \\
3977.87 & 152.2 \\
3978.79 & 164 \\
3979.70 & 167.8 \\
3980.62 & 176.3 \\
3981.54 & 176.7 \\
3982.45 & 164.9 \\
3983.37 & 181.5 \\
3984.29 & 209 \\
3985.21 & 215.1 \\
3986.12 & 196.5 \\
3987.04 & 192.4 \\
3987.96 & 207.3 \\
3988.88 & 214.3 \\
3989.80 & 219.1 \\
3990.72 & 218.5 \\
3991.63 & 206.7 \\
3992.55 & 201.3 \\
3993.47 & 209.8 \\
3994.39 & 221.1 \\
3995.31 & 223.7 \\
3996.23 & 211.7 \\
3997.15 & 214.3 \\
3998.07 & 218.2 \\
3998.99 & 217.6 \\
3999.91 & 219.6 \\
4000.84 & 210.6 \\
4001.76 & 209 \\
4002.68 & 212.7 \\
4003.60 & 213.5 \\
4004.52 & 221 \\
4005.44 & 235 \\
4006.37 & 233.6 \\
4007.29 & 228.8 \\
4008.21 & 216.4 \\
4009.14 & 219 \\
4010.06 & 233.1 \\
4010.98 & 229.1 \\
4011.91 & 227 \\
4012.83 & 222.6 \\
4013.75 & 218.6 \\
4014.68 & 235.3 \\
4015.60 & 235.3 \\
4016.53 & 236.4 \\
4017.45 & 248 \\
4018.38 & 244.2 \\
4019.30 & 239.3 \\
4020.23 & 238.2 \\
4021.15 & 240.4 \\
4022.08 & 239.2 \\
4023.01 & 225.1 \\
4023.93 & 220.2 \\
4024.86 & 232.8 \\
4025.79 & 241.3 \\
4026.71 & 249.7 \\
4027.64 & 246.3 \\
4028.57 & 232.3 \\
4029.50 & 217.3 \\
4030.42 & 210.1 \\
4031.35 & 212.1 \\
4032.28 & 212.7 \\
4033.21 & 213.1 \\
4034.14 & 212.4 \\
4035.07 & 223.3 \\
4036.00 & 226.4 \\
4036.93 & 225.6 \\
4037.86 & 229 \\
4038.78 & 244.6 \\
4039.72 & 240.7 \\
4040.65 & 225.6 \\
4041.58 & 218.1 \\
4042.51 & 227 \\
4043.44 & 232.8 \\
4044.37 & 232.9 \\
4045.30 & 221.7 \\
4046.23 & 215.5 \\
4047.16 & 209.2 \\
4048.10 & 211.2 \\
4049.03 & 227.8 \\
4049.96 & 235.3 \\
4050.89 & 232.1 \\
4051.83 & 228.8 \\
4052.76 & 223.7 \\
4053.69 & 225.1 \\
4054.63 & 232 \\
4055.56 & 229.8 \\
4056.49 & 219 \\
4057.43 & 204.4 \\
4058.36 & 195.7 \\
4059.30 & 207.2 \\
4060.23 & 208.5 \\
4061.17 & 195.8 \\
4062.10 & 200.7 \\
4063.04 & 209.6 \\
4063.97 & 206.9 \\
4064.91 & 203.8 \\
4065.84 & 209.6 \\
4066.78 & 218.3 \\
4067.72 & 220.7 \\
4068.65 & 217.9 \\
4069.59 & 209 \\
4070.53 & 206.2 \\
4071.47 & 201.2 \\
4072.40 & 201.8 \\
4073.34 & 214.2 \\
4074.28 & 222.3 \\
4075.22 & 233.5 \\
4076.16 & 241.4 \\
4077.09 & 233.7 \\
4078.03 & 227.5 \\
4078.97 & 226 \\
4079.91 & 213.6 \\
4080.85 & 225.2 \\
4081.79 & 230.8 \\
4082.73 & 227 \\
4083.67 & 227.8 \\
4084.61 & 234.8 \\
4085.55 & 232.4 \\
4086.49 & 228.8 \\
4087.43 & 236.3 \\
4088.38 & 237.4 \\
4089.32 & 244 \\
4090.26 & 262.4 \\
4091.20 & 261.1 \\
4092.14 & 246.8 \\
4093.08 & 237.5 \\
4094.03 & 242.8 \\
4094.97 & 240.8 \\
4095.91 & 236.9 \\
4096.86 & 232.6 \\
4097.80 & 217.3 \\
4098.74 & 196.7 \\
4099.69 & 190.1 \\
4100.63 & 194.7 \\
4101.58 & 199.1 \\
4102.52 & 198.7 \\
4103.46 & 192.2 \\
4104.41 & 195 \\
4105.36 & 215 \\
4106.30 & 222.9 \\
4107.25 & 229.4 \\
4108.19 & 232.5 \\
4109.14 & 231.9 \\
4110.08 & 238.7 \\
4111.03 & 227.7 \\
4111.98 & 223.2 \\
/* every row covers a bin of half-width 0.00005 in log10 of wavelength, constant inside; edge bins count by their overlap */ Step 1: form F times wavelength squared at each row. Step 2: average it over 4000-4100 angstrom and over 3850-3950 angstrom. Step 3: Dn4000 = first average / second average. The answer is 1.85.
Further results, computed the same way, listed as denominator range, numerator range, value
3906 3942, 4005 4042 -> 1.84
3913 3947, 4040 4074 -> 1.85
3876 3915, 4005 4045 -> 1.74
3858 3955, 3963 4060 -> 1.59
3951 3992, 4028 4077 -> 1.56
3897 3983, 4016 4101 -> 1.79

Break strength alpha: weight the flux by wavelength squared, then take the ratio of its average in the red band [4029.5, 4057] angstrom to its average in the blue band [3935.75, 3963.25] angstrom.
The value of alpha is 1.69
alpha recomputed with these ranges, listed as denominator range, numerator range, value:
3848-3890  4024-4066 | 1.97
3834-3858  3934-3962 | 1.33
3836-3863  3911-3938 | 1.15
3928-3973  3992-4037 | 2.02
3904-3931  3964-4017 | 1.27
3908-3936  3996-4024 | 1.80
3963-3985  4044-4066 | 1.82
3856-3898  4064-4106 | 1.94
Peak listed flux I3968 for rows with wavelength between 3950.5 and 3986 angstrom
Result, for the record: 215.1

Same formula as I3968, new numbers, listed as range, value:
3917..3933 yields 179.8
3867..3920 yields 180.5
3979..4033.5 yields 249.7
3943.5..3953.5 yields 169.9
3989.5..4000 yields 223.7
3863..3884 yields 148.4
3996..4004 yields 219.6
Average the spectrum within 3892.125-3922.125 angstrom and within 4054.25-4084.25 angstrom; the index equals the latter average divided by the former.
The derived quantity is 1.4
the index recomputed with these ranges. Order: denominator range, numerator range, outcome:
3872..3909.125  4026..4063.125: 1.65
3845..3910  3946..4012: 1.27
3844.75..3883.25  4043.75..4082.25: 1.76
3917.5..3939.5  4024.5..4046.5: 2.01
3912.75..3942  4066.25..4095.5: 1.86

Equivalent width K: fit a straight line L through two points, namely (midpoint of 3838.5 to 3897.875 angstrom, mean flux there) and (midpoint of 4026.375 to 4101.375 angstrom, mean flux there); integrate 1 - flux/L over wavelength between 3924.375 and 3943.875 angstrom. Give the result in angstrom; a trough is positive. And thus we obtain 6.9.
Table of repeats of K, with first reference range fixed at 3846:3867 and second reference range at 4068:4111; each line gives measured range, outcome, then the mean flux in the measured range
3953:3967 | 3.1 angstrom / 131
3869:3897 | 1.8 angstrom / 126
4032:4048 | -1.7 angstrom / 224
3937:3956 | 2.5 angstrom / 141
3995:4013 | -3.2 angstrom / 221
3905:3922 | -2.2 angstrom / 166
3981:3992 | -1.3 angstrom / 200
